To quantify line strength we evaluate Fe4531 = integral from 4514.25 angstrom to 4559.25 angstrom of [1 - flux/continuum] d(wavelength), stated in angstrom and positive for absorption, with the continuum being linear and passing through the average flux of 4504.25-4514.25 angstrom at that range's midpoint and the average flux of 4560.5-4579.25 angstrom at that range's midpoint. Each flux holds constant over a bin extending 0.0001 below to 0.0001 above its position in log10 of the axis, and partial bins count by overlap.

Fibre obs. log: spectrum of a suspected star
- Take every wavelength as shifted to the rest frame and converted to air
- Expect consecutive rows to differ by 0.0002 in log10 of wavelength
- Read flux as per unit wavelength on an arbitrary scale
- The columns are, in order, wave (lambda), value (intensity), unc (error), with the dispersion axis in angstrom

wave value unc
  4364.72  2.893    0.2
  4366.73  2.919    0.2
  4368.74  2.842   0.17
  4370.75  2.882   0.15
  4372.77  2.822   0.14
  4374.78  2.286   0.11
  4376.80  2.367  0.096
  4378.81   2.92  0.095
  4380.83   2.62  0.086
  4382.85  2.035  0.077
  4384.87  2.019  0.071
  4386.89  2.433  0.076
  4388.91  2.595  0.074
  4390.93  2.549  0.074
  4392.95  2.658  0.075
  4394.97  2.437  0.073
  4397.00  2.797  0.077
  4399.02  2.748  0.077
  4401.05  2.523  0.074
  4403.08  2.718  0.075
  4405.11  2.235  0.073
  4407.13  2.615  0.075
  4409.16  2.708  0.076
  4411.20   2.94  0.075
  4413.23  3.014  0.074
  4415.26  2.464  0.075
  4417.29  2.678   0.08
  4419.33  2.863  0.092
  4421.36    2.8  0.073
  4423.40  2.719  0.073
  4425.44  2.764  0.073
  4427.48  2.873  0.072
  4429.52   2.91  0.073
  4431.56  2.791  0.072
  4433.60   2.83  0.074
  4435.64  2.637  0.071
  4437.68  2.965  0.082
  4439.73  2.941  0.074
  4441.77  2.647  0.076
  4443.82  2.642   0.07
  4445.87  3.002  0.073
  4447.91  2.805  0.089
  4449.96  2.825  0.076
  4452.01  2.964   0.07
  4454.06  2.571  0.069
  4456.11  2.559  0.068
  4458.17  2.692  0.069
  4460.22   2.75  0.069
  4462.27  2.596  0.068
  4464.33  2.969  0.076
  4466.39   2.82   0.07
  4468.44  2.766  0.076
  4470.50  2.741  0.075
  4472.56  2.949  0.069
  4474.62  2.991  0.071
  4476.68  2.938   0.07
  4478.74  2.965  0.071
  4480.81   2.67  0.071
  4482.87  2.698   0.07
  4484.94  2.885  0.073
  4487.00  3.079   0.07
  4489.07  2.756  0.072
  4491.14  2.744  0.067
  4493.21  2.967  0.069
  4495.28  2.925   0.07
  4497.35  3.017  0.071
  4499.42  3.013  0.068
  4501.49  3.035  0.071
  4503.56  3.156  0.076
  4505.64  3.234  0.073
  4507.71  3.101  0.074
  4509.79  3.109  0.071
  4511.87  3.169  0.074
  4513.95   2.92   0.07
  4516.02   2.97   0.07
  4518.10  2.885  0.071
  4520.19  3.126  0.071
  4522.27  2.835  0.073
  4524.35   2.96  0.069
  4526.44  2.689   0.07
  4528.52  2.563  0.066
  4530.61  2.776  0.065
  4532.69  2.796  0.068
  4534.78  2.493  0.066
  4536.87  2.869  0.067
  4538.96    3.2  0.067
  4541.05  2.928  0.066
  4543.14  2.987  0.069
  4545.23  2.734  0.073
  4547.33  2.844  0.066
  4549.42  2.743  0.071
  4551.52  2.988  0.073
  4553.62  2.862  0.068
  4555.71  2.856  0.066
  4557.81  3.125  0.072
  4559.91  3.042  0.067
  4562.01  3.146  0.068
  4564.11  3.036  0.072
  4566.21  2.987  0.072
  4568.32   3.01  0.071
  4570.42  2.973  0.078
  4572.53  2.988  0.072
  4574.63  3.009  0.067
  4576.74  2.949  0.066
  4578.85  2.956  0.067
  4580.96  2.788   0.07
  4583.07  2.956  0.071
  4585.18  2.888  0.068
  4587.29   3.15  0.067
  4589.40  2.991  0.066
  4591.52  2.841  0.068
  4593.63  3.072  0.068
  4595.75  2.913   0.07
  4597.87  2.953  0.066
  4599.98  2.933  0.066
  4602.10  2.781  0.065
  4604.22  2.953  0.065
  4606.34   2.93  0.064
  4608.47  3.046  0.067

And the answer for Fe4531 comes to 2.9 angstrom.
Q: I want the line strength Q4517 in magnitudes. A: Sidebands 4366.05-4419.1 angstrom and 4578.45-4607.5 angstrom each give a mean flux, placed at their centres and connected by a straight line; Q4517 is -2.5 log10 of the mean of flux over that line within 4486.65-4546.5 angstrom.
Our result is -0.05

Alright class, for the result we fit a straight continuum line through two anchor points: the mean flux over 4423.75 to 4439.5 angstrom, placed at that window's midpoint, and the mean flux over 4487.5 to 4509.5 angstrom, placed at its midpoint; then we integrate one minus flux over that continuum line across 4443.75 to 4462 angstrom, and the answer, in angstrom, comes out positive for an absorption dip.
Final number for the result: 0.8 angstrom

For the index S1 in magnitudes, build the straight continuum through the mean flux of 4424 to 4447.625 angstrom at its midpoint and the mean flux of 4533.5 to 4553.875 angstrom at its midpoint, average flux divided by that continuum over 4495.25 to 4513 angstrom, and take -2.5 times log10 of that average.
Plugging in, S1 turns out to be -0.09 mag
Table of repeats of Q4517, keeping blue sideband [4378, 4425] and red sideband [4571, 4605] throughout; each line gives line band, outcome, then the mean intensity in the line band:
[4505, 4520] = -0.09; 3.05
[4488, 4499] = -0.04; 2.89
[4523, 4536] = 0.05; 2.72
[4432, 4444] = -0.04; 2.79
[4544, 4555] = 0.01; 2.84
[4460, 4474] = -0.03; 2.81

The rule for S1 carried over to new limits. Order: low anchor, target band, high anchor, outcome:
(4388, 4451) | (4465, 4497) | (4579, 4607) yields -0.02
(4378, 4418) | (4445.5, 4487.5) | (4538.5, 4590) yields -0.03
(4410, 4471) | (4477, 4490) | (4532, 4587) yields 0.00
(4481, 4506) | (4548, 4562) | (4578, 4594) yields 0.00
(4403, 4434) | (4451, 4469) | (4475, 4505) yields 0.04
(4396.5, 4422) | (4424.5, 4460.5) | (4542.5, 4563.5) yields -0.01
